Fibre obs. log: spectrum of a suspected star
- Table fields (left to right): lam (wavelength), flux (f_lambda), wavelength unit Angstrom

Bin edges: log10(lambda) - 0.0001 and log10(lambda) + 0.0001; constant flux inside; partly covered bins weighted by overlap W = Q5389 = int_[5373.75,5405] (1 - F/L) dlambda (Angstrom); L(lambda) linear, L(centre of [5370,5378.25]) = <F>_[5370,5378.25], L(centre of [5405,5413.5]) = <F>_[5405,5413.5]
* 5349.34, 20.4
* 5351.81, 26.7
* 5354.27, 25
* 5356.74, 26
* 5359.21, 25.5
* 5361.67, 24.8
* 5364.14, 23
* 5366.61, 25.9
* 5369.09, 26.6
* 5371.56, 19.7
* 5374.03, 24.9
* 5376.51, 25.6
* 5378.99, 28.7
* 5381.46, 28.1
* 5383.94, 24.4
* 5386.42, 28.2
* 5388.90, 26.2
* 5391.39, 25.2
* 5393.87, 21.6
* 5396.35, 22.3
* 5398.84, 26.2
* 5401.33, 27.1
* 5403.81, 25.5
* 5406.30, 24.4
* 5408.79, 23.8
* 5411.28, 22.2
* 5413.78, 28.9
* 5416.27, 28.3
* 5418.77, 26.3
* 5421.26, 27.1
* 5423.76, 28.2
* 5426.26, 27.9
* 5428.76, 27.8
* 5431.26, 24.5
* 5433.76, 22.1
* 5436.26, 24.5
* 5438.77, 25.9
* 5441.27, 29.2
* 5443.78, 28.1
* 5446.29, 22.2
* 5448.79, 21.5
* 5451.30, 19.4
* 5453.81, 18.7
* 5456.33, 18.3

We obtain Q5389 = -2.3 Angstrom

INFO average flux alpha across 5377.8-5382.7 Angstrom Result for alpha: 28.4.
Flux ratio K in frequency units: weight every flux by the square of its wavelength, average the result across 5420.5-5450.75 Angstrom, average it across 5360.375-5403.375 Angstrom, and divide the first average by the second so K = 1.03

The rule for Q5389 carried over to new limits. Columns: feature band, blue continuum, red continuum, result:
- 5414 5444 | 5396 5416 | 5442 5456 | -4.0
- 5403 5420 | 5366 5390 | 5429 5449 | -0.1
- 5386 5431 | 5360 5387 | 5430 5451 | -1.7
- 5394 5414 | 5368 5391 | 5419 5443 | 1.1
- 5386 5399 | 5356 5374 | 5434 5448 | 0.1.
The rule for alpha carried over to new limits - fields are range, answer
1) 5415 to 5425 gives 27.5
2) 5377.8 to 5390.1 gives 27.1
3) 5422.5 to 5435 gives 26.1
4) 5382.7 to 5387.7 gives 26.3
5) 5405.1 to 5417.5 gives 25.5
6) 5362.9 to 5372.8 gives 23.8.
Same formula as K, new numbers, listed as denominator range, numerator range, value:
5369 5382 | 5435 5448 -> 1.04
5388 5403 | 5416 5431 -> 1.12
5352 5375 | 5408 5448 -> 1.08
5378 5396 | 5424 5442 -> 1.02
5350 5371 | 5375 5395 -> 1.04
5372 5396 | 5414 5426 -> 1.10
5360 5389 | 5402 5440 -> 1.03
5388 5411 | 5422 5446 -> 1.08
